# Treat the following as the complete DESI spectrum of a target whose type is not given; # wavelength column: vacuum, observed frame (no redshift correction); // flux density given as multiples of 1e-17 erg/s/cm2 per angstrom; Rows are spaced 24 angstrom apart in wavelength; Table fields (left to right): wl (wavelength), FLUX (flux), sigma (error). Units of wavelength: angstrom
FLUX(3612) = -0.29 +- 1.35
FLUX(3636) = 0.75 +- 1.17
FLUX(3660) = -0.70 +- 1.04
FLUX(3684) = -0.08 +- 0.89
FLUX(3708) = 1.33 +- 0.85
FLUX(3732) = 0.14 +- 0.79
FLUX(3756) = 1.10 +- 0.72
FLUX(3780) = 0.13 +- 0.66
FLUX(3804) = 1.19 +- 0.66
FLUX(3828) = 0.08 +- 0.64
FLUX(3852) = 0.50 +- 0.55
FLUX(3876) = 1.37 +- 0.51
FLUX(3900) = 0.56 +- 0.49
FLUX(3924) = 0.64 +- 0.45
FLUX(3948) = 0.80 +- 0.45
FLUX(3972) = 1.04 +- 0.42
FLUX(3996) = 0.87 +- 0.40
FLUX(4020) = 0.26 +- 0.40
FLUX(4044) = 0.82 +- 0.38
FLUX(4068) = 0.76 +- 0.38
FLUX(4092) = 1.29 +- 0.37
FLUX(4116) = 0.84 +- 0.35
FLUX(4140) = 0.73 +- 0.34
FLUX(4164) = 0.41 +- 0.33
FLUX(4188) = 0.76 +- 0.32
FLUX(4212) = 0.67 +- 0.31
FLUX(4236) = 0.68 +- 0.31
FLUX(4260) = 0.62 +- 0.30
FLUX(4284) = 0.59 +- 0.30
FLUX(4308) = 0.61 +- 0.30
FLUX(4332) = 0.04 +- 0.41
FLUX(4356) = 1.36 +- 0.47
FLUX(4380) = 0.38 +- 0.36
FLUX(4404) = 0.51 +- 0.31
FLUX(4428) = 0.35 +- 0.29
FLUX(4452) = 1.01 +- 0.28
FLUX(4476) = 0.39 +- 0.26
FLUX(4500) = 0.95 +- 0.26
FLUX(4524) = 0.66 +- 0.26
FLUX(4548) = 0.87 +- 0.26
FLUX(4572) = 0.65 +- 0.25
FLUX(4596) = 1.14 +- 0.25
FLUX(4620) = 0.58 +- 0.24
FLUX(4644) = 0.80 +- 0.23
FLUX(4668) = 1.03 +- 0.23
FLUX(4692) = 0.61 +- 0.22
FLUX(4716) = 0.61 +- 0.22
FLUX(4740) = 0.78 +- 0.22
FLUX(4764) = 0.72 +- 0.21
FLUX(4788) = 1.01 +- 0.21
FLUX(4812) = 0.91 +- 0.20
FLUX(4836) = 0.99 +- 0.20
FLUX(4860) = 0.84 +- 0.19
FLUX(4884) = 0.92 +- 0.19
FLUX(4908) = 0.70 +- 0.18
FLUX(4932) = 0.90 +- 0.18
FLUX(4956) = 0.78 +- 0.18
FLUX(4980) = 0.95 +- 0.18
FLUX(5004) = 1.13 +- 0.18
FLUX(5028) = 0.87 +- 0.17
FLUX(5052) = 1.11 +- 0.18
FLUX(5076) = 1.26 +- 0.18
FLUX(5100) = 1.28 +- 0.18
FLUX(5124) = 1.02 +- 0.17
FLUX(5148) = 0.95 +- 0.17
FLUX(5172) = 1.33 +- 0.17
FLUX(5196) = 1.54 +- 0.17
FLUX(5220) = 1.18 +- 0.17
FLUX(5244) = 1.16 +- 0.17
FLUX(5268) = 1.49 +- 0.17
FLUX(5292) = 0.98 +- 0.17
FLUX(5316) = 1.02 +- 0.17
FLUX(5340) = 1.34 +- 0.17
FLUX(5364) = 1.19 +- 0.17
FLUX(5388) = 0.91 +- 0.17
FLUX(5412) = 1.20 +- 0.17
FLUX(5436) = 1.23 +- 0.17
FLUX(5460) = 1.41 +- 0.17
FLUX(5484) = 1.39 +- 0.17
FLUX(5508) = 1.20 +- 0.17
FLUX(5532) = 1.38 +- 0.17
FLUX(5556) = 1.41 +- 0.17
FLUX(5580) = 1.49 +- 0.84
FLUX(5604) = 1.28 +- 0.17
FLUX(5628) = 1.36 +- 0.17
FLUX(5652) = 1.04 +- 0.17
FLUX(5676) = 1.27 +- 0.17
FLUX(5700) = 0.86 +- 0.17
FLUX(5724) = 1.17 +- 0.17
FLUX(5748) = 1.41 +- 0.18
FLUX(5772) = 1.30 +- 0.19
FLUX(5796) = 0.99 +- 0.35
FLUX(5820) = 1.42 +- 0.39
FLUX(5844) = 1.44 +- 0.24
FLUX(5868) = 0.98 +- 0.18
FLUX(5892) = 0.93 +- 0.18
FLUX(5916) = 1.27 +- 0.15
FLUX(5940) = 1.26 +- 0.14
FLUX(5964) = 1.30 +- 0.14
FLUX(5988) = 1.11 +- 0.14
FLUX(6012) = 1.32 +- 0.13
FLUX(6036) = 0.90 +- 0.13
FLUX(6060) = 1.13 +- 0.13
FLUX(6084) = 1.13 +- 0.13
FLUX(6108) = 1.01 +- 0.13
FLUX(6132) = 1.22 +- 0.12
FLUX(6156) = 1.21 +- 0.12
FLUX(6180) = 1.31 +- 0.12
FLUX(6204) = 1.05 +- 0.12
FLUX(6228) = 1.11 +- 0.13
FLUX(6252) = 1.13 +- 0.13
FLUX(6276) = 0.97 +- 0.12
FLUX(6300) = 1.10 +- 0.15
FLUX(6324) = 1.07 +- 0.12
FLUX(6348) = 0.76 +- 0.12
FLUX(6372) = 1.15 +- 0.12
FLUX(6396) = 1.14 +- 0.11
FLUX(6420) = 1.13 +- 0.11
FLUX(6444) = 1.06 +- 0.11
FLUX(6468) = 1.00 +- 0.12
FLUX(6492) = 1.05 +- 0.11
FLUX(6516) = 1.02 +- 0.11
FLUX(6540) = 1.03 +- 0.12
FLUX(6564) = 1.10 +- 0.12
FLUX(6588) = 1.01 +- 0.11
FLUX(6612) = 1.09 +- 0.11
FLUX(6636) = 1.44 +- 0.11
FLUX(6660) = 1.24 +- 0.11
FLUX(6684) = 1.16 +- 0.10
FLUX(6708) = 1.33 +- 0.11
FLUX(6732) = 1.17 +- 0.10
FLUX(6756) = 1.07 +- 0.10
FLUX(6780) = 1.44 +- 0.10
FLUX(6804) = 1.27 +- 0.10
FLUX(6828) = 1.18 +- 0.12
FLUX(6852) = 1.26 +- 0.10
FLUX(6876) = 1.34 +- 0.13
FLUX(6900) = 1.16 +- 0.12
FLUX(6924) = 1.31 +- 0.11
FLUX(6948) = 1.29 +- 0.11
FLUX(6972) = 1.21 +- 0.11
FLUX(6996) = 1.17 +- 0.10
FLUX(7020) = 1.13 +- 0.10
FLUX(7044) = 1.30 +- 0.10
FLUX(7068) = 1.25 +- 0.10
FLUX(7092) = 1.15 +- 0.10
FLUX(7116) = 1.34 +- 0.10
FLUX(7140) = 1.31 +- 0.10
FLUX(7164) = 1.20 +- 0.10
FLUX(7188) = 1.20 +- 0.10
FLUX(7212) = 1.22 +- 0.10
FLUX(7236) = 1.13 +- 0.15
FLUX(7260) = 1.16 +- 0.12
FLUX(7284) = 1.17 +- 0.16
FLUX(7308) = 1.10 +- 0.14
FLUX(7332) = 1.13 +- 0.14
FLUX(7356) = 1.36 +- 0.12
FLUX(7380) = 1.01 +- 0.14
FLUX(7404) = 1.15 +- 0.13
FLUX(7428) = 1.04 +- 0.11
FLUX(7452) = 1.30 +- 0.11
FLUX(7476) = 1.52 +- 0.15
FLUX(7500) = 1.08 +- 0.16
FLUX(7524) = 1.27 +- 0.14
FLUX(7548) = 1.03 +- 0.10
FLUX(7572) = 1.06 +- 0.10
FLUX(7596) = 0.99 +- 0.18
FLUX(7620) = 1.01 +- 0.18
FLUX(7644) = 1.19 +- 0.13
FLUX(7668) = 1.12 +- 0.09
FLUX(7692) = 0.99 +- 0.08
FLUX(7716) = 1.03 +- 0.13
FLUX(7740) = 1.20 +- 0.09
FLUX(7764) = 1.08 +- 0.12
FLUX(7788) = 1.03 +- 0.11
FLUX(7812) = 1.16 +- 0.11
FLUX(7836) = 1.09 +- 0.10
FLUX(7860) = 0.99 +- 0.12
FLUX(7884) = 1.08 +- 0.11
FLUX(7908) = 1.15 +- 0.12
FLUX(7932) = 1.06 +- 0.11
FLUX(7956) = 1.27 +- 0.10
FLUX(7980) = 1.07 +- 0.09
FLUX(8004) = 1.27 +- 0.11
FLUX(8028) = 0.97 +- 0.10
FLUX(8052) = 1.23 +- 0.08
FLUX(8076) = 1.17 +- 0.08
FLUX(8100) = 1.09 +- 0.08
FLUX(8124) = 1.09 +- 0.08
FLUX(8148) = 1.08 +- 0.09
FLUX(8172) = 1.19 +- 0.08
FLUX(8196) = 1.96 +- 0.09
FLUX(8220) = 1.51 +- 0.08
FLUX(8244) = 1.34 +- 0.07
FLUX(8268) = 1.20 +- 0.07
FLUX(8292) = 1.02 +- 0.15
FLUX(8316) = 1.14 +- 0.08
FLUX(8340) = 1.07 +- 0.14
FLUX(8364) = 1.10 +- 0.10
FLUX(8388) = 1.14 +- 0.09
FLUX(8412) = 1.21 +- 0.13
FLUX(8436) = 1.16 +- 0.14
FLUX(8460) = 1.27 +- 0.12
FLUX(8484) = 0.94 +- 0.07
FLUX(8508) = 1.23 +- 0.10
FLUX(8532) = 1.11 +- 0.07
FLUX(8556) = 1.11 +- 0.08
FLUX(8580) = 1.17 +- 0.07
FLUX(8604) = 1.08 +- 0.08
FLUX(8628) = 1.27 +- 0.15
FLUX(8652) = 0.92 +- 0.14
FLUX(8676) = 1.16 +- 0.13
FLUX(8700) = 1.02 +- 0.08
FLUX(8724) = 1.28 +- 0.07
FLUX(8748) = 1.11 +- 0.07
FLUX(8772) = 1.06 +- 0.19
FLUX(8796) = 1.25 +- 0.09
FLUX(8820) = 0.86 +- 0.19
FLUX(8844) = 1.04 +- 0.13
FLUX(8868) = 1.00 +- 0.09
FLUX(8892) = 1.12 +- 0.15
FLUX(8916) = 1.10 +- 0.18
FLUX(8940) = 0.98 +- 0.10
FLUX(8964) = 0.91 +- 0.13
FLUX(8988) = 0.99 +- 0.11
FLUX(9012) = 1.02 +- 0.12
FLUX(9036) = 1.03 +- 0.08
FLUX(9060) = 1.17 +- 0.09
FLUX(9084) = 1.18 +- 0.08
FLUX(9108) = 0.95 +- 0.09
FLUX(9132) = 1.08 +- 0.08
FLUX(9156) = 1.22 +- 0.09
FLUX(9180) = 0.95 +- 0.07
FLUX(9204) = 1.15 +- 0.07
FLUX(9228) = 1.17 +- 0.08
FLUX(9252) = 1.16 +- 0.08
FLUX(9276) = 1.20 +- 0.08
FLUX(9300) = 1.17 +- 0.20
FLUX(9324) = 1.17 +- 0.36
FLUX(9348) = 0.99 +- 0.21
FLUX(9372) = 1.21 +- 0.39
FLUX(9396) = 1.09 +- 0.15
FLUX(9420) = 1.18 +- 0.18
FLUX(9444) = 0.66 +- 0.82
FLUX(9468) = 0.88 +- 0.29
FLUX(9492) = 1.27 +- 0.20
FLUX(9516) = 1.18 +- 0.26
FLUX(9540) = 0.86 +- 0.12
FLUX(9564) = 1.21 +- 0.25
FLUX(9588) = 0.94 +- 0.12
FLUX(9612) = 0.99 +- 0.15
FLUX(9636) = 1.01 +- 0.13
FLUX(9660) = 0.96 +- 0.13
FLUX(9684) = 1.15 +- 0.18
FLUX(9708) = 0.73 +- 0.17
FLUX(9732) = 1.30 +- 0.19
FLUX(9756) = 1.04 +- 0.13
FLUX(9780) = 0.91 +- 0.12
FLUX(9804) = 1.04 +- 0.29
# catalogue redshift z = 0.250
